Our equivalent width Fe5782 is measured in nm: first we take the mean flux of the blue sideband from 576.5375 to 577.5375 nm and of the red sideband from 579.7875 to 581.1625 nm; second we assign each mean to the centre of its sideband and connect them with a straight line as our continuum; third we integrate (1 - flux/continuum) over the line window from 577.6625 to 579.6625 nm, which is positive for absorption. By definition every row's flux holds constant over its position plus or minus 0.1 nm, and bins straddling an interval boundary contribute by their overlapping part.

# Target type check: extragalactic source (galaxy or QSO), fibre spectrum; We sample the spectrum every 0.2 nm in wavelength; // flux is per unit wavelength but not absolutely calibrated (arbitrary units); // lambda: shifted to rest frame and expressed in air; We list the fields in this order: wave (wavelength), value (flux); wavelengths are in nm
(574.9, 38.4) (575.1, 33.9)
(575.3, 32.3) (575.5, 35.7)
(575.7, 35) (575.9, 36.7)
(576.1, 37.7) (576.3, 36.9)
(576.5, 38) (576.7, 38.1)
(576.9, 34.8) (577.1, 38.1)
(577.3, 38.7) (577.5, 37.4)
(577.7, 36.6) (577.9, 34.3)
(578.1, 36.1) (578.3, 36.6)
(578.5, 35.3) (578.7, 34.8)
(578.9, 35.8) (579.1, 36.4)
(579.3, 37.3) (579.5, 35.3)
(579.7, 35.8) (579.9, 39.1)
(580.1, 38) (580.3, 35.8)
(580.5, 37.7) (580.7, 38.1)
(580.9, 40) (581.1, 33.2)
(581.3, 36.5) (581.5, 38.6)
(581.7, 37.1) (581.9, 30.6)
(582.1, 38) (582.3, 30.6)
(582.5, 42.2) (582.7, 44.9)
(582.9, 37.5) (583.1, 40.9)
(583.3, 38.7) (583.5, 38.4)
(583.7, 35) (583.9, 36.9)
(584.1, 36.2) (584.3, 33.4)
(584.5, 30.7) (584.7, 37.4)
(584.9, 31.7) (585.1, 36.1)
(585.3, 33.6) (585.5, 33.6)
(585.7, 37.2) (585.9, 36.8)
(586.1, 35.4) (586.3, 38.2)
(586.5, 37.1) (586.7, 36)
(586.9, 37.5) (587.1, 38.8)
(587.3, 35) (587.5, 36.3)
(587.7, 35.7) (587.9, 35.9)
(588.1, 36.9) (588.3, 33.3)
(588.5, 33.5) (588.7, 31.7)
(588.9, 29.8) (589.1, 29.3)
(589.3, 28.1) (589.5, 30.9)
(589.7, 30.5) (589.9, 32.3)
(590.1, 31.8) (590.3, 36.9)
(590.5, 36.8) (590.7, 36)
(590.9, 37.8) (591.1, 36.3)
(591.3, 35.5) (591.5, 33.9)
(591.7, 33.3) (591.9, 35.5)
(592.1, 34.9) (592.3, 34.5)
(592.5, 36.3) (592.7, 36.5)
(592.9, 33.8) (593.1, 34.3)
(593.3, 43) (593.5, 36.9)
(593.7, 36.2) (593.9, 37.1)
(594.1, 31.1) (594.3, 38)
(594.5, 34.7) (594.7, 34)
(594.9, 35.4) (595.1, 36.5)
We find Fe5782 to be 0.09 nm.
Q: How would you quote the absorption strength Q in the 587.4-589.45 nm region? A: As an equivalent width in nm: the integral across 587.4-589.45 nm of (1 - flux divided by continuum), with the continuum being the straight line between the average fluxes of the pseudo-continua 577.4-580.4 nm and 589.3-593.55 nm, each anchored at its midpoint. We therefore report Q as 0.13 nm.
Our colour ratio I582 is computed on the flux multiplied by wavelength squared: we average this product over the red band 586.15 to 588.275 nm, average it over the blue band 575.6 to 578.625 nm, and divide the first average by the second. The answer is 1.03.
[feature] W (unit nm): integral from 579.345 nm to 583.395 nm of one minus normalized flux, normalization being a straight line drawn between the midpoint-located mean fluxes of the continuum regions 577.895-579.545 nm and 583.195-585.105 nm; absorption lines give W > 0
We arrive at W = -0.202 nm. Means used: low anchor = 35.9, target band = 37.4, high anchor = 35.4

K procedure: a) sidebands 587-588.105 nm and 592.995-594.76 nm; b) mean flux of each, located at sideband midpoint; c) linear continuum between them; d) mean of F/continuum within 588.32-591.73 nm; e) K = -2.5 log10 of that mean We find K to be 0.10 mag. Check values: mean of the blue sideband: 36.4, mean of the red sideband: 36.2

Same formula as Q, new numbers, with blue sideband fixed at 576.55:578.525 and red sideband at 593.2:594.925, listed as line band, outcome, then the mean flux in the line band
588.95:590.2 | 0.20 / 30.5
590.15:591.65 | 0.02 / 35.9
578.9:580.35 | -0.01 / 36.8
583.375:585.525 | 0.10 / 34.9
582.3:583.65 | -0.11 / 39.5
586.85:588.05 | 0.00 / 36.5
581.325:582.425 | 0.04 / 35.2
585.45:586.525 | 0.00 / 36.5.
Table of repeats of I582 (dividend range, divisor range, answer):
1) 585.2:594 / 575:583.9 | 0.99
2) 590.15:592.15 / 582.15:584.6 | 0.98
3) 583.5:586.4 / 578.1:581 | 0.98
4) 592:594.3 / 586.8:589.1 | 1.06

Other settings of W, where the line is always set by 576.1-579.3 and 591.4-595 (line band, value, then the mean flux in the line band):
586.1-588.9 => 0.02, 35.6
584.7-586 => 0.04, 35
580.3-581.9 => -0.02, 36.8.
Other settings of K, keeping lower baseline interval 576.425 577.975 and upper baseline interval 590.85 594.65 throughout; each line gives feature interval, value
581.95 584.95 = -0.009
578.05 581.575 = 0.004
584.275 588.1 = 0.018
